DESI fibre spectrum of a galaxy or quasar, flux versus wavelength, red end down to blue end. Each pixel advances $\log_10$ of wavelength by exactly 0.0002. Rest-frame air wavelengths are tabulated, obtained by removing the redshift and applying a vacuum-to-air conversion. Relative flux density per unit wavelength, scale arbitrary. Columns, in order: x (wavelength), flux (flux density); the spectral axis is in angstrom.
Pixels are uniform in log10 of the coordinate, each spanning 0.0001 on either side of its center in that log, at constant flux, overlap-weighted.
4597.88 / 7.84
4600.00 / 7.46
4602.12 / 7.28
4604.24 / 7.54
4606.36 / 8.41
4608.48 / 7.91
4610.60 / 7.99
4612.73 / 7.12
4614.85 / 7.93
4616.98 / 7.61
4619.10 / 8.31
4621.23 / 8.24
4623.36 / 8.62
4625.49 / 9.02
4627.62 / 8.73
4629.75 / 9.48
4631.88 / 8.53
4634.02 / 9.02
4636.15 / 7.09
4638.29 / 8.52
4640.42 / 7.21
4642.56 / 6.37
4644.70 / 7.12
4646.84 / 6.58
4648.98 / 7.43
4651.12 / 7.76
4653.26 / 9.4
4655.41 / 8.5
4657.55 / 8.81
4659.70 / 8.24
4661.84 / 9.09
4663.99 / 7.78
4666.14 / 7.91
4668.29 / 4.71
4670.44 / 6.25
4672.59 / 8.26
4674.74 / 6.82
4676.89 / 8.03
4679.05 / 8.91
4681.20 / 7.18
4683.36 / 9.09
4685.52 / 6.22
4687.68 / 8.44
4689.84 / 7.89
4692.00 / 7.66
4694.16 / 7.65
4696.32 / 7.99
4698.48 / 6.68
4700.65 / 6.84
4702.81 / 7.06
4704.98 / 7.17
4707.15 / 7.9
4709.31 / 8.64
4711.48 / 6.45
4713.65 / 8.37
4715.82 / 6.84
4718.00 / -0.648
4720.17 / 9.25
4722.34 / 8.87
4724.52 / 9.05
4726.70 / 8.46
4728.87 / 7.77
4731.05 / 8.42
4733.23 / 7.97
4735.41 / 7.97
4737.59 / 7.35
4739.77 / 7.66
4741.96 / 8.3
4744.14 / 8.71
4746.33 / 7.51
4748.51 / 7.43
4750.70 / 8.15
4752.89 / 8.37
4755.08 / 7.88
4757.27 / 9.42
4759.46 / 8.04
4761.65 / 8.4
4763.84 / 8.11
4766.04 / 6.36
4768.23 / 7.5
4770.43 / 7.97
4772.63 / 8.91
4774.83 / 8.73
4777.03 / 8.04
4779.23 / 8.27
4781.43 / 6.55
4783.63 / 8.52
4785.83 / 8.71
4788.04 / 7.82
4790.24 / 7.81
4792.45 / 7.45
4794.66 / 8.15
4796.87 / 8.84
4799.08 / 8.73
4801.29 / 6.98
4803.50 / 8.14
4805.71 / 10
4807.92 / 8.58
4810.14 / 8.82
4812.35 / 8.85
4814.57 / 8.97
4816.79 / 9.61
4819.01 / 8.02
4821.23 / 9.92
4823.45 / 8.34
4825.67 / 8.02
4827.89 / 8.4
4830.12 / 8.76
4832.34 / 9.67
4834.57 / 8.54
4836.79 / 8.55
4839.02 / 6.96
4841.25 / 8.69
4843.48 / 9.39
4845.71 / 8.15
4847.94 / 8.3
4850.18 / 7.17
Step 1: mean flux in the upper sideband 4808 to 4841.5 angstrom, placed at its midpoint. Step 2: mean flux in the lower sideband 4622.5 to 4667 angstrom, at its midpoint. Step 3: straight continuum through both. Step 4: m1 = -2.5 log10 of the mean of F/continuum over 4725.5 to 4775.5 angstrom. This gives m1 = 0.05 mag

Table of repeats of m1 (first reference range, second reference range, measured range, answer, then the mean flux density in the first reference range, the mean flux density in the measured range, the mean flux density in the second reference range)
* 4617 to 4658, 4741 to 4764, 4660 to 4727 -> 0.10 mag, 8.12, 7.44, 8.22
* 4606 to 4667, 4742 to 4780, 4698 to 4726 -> 0.14 mag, 8.09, 7.14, 8.11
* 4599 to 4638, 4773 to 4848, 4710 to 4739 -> 0.12 mag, 8.14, 7.42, 8.46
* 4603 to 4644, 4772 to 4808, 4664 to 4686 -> 0.10 mag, 8.08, 7.39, 8.23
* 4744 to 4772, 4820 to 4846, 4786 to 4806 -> 0.02 mag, 7.98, 8.16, 8.63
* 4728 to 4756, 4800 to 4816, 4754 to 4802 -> 0.04 mag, 7.96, 8.06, 8.64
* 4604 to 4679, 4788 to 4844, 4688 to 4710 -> 0.08 mag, 7.91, 7.56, 8.54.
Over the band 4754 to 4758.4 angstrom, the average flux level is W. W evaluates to 8.65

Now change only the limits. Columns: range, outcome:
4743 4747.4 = 8.11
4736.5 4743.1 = 7.78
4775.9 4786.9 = 8.02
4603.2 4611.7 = 7.96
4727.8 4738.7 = 7.9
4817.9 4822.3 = 8.96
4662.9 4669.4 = 6.8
